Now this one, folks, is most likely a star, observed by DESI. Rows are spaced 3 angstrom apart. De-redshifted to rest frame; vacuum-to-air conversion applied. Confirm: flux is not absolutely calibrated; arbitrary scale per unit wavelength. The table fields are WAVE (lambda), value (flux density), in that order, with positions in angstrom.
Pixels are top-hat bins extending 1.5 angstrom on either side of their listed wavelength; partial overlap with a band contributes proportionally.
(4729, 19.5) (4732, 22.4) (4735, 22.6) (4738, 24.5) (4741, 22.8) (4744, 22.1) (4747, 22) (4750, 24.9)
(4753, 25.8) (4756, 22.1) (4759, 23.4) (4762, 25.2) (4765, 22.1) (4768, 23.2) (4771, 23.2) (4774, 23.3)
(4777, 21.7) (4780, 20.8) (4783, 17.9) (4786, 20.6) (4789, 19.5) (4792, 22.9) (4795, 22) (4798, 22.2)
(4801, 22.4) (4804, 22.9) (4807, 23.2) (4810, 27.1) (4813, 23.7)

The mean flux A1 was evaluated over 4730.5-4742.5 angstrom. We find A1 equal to 23.1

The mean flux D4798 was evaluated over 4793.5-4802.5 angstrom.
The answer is 22.2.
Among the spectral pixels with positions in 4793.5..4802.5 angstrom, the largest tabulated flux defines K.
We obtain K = 22.4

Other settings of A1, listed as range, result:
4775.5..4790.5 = 20.1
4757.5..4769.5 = 23.5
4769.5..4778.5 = 22.7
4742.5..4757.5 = 23.4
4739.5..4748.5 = 22.3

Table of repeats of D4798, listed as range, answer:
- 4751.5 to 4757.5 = 24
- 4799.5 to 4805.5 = 22.6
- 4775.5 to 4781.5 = 21.2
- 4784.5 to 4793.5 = 21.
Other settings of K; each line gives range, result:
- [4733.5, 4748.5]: 24.5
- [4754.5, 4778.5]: 25.2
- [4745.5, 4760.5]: 25.8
